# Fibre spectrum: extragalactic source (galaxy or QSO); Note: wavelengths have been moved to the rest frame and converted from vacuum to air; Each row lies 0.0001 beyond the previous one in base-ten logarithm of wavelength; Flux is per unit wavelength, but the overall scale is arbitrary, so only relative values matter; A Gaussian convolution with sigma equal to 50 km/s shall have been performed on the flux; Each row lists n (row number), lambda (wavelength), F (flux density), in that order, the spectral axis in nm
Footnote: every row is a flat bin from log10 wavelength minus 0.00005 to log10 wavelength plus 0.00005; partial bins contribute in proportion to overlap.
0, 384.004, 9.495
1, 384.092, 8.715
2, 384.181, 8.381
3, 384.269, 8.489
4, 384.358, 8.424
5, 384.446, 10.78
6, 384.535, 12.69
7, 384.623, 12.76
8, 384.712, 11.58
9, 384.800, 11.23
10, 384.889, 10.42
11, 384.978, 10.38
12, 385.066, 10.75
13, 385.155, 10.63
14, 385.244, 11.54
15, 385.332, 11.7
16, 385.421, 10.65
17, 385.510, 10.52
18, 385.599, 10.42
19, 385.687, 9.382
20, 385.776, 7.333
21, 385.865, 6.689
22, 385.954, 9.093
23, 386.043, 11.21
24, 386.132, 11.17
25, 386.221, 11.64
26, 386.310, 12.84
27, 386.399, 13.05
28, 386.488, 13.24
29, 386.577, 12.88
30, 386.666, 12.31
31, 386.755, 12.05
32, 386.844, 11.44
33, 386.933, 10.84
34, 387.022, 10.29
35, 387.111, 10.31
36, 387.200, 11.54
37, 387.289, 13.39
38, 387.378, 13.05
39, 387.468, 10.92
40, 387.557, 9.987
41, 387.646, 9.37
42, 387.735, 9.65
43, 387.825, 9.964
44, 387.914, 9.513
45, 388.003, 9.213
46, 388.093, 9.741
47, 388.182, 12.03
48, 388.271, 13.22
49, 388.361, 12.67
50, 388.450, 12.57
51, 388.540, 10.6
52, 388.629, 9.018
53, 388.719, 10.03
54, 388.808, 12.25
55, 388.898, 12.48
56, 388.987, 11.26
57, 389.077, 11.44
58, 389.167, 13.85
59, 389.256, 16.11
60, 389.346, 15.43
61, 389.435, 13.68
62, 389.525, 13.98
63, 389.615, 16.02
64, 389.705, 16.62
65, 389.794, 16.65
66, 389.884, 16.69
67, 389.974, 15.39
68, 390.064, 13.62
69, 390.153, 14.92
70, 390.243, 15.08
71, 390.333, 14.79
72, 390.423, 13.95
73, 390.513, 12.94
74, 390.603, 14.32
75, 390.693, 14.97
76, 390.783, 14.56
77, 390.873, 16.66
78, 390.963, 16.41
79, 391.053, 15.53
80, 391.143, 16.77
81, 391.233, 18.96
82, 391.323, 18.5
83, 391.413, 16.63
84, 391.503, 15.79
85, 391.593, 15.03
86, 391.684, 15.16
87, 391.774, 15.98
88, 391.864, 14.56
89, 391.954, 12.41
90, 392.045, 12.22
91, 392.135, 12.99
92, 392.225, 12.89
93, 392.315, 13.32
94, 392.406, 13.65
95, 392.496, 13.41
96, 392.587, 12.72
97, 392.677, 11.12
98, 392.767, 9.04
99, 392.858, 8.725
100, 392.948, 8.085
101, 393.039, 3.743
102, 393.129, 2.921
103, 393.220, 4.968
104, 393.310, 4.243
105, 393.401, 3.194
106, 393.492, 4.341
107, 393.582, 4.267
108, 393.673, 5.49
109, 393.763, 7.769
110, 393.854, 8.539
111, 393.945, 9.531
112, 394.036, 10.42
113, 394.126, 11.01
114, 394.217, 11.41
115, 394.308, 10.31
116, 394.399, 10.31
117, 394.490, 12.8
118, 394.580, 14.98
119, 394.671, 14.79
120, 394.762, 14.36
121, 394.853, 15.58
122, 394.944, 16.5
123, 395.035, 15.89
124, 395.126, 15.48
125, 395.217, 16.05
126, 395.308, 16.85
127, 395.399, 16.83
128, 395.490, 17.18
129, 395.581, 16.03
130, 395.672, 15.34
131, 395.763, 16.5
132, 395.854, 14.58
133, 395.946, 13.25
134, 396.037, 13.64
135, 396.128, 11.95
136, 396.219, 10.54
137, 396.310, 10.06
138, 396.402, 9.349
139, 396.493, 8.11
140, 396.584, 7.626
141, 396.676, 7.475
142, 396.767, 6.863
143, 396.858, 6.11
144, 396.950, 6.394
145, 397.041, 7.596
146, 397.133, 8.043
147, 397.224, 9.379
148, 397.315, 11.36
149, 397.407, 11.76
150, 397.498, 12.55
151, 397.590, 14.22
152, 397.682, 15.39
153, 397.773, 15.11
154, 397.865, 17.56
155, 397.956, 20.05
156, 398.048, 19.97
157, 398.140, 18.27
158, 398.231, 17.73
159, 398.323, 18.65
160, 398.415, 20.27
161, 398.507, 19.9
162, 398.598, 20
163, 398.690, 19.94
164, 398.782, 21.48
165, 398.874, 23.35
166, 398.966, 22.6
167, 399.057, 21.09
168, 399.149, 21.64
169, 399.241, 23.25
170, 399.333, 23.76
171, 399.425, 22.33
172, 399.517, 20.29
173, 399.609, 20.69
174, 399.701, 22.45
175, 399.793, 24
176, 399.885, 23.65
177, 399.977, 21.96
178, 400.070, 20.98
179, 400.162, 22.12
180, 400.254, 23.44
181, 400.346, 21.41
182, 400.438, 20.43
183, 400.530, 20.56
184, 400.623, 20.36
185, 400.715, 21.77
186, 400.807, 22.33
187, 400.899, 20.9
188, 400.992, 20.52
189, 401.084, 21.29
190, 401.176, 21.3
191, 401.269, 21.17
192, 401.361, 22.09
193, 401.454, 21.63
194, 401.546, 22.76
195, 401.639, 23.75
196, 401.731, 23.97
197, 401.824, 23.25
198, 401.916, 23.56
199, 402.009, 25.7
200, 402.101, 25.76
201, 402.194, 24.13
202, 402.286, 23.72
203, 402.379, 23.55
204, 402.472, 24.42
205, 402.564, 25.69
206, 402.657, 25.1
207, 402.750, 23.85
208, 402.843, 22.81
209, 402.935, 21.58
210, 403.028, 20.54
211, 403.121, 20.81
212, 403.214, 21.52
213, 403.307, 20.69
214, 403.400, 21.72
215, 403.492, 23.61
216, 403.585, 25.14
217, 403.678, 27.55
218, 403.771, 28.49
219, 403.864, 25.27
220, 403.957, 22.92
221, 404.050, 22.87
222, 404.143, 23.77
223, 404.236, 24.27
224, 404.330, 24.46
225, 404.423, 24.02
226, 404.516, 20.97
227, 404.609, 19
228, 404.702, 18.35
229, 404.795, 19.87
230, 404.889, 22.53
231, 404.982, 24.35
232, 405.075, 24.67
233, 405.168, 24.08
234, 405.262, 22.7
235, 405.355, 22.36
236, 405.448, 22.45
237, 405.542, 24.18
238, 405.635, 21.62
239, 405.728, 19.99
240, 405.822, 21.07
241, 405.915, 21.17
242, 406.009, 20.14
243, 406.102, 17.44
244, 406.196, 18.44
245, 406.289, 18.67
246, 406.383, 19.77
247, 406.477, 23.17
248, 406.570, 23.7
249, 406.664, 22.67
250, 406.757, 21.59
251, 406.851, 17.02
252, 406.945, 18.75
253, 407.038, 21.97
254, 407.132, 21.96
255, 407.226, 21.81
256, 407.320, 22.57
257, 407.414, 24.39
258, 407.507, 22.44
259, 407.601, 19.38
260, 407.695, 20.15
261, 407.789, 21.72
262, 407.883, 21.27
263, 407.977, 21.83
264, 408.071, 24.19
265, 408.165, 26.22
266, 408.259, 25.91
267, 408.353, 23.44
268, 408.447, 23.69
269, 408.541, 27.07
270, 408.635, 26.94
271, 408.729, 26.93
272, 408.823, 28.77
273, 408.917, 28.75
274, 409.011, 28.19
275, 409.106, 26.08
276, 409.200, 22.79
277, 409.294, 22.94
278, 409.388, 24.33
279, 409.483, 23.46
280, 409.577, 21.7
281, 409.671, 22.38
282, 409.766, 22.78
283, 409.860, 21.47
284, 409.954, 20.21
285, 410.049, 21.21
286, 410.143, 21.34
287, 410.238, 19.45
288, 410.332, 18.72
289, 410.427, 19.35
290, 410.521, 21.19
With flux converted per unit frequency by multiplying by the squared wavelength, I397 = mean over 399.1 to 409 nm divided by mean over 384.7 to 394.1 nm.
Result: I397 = 2.1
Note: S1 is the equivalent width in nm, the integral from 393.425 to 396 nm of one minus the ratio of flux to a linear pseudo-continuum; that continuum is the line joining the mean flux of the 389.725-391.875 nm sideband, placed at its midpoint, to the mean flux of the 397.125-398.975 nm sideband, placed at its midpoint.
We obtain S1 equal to 0.59 nm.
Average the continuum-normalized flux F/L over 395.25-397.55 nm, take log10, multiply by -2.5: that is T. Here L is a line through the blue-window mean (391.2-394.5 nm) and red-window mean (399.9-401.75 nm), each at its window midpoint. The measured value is 0.32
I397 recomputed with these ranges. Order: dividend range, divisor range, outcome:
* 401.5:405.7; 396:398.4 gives 1.96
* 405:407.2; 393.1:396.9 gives 2.03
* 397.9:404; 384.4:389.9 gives 2.05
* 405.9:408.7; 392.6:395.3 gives 2.35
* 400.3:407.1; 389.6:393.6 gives 1.86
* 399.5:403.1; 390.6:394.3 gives 2.06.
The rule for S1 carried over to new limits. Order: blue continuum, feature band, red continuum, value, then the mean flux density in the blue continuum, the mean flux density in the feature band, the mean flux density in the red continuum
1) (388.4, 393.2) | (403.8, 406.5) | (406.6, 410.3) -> -0.09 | 13.5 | 21.9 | 23.1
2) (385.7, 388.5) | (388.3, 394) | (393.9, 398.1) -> -0.30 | 11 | 12.4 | 12.8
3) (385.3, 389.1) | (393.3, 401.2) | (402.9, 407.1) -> 0.88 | 11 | 15.6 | 22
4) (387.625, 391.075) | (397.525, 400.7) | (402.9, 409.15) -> -0.28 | 13.3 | 20.5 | 22.8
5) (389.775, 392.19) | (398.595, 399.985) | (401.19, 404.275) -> -0.07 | 15.2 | 22.1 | 23.5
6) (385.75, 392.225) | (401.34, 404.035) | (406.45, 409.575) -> -0.40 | 13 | 23.6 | 23.5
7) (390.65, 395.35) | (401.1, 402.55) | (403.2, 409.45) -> -0.31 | 12.1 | 23.4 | 22.9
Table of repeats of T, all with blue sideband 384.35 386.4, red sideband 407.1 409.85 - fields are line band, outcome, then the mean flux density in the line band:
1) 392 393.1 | 0.33 mag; 10.9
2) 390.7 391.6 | -0.18 mag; 16.5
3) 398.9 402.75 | -0.16 mag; 22.6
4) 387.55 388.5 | 0.14 mag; 10.7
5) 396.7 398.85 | 0.21 mag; 14.7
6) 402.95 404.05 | -0.11 mag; 23.4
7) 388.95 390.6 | -0.11 mag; 14.6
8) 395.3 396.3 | 0.15 mag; 14.6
